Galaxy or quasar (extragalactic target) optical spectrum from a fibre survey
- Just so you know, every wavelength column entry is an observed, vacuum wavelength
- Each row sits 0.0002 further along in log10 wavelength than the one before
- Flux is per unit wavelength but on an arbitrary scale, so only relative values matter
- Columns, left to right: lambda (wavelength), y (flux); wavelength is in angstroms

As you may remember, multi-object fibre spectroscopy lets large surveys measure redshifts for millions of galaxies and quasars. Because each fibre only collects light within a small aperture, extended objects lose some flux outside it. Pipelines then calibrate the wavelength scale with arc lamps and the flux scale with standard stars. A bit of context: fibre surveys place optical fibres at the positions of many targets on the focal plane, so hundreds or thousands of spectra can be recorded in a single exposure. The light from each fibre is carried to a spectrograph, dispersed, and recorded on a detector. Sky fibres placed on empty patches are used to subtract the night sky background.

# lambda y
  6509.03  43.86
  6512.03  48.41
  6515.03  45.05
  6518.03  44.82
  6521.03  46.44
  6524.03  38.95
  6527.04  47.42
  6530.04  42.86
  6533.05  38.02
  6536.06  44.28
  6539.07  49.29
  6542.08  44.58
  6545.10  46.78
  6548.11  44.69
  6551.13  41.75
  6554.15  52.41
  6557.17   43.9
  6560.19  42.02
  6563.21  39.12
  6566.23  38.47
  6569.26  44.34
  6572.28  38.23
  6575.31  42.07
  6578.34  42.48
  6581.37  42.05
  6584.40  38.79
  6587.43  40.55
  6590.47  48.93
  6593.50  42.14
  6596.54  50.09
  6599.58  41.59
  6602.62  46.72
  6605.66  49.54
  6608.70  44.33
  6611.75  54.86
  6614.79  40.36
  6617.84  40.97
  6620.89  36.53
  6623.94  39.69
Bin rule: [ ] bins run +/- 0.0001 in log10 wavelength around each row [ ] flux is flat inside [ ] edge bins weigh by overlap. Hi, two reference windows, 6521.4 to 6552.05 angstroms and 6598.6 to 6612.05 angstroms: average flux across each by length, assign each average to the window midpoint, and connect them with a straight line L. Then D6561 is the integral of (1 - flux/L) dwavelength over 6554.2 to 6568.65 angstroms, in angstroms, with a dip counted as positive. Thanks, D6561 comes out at 0.9 angstroms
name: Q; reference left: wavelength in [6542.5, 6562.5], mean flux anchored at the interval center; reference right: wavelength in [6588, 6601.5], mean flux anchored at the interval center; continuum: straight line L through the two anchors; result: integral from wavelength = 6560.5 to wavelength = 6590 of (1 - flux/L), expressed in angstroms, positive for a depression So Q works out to 2.7 angstroms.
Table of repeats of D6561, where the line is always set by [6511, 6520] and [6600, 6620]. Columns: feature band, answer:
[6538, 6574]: 1.7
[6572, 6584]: 1.2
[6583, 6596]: 0.7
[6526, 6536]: 0.7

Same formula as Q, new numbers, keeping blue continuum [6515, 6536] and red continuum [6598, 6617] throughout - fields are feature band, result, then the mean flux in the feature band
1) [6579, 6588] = 0.9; 40.7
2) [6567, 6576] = 0.7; 41.2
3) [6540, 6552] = -0.2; 44.8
